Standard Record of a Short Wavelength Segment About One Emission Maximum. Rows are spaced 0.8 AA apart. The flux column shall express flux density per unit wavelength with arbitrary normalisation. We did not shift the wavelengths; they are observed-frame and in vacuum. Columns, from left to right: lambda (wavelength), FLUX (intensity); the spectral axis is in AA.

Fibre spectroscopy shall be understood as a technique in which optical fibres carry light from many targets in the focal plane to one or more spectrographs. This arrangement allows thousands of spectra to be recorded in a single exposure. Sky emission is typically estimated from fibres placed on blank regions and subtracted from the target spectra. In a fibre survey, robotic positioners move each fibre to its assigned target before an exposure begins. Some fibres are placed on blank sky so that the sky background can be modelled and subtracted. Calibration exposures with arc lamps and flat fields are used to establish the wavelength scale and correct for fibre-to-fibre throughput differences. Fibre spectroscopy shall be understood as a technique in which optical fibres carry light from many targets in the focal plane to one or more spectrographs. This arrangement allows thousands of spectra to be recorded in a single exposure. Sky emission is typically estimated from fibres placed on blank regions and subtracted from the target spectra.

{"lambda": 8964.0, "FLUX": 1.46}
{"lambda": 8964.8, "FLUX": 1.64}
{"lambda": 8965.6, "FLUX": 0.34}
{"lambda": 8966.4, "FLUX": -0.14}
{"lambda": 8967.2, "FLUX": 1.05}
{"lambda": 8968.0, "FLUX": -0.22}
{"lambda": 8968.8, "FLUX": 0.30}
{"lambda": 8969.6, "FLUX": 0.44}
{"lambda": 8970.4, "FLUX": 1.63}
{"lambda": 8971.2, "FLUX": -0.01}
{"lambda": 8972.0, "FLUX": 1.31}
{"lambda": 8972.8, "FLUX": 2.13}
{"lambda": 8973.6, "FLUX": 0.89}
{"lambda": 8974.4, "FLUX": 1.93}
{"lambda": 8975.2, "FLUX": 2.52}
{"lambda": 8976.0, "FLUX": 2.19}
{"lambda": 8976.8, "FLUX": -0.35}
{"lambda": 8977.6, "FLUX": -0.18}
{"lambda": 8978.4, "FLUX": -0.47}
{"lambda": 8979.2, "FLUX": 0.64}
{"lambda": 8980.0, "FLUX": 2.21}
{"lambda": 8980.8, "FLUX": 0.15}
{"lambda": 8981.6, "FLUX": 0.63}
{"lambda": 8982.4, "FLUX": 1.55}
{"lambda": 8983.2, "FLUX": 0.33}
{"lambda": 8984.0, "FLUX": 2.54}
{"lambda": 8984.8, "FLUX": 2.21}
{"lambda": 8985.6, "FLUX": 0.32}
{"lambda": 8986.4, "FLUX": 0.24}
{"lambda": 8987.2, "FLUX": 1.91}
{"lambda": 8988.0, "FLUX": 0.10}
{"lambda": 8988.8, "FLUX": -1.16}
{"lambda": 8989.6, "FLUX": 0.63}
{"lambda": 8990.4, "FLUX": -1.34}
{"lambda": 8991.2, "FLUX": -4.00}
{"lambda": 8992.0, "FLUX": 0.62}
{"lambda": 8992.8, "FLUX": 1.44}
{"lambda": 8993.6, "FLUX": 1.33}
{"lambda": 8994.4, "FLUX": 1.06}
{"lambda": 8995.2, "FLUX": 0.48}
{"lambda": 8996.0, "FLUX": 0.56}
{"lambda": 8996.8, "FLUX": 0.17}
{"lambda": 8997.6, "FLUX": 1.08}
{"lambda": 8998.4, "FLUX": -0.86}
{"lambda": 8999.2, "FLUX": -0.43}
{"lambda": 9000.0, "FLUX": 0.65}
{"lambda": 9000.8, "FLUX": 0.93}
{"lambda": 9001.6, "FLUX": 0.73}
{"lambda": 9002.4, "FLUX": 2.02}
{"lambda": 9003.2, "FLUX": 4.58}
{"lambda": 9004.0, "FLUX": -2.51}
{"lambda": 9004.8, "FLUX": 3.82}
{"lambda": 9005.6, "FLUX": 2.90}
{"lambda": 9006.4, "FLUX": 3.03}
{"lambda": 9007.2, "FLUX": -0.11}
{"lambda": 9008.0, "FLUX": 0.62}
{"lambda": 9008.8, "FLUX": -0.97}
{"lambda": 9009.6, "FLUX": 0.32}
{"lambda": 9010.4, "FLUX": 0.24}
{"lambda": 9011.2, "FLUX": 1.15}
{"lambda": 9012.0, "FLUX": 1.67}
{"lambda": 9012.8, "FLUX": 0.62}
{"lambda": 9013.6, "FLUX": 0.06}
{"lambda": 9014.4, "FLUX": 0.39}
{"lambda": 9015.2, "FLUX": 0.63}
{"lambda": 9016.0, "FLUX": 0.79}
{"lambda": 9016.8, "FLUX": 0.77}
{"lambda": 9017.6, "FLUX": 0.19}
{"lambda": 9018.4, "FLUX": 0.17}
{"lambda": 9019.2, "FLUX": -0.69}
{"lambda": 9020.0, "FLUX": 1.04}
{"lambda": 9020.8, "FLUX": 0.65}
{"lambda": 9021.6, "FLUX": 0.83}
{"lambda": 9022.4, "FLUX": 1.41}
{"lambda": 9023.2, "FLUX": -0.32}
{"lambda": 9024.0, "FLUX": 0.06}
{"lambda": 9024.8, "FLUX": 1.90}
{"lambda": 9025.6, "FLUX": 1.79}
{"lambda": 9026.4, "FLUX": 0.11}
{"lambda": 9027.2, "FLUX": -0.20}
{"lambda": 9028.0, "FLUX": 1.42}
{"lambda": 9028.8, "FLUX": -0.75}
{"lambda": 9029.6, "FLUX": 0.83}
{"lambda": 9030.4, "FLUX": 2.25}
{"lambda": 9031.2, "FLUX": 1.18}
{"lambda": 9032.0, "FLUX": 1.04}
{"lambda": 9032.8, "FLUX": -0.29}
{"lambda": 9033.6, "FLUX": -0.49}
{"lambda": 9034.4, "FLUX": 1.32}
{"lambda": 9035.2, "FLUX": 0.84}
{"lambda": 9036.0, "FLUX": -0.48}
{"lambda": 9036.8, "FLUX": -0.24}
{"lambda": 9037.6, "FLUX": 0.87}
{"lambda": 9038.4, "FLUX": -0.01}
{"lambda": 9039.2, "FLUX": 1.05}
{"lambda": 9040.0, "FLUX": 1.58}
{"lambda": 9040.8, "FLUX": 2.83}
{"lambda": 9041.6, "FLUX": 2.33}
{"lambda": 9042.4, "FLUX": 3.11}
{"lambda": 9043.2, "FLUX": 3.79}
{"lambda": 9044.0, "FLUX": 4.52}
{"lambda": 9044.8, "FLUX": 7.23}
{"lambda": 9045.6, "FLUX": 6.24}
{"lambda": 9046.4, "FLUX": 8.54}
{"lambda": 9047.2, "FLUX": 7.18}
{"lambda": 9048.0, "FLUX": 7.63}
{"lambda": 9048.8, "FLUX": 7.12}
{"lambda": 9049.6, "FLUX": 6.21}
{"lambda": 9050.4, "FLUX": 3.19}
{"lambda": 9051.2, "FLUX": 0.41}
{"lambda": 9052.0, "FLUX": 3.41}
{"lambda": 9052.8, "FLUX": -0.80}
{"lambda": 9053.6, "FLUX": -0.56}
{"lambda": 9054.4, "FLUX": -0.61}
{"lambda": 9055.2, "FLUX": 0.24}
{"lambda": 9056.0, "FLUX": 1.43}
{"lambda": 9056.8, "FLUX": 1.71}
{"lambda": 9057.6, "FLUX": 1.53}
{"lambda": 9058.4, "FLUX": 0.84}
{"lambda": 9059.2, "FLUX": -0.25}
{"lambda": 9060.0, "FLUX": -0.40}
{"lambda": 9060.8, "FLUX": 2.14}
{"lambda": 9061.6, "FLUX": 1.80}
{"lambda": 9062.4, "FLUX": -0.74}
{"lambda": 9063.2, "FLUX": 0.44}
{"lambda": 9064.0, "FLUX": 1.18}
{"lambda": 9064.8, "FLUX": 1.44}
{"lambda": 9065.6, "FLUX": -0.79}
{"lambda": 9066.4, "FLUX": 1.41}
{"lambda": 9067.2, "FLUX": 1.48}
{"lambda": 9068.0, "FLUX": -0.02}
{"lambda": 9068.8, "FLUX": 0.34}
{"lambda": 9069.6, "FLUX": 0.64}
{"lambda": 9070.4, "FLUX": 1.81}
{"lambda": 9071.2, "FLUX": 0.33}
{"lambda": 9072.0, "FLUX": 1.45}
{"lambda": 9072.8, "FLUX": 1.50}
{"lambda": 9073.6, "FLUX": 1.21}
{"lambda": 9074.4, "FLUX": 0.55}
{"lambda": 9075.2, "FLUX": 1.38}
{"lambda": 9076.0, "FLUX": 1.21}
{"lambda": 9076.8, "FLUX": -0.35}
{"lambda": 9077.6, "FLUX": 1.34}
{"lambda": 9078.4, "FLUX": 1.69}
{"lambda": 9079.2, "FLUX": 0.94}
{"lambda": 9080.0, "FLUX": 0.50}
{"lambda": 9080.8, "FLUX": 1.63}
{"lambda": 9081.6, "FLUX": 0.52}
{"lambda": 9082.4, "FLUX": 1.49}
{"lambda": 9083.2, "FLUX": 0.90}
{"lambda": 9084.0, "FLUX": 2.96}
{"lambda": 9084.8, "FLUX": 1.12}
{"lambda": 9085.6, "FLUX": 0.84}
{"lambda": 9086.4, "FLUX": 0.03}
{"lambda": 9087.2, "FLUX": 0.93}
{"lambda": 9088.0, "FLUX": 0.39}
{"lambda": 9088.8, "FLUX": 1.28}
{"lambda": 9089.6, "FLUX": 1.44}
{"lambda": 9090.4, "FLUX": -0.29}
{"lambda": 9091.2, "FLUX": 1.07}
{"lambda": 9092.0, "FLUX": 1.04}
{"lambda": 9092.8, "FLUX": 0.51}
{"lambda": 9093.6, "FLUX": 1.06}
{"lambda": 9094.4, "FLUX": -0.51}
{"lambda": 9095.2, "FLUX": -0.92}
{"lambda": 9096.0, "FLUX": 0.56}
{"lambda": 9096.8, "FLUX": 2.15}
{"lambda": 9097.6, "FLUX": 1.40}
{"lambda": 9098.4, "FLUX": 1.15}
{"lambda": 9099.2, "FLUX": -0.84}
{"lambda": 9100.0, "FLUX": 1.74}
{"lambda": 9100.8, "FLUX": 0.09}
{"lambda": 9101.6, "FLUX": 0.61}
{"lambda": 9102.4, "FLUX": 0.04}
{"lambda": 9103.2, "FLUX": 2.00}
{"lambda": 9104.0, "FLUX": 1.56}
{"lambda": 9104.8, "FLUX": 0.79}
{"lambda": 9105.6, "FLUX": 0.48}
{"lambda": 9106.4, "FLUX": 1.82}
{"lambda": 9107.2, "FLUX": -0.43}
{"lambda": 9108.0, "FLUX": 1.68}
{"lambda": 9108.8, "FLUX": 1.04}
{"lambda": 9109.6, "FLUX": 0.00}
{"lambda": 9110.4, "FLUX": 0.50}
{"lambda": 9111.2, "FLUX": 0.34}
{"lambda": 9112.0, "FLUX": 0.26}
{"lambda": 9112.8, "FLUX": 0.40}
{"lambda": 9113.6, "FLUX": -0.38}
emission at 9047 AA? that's H-beta 4861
